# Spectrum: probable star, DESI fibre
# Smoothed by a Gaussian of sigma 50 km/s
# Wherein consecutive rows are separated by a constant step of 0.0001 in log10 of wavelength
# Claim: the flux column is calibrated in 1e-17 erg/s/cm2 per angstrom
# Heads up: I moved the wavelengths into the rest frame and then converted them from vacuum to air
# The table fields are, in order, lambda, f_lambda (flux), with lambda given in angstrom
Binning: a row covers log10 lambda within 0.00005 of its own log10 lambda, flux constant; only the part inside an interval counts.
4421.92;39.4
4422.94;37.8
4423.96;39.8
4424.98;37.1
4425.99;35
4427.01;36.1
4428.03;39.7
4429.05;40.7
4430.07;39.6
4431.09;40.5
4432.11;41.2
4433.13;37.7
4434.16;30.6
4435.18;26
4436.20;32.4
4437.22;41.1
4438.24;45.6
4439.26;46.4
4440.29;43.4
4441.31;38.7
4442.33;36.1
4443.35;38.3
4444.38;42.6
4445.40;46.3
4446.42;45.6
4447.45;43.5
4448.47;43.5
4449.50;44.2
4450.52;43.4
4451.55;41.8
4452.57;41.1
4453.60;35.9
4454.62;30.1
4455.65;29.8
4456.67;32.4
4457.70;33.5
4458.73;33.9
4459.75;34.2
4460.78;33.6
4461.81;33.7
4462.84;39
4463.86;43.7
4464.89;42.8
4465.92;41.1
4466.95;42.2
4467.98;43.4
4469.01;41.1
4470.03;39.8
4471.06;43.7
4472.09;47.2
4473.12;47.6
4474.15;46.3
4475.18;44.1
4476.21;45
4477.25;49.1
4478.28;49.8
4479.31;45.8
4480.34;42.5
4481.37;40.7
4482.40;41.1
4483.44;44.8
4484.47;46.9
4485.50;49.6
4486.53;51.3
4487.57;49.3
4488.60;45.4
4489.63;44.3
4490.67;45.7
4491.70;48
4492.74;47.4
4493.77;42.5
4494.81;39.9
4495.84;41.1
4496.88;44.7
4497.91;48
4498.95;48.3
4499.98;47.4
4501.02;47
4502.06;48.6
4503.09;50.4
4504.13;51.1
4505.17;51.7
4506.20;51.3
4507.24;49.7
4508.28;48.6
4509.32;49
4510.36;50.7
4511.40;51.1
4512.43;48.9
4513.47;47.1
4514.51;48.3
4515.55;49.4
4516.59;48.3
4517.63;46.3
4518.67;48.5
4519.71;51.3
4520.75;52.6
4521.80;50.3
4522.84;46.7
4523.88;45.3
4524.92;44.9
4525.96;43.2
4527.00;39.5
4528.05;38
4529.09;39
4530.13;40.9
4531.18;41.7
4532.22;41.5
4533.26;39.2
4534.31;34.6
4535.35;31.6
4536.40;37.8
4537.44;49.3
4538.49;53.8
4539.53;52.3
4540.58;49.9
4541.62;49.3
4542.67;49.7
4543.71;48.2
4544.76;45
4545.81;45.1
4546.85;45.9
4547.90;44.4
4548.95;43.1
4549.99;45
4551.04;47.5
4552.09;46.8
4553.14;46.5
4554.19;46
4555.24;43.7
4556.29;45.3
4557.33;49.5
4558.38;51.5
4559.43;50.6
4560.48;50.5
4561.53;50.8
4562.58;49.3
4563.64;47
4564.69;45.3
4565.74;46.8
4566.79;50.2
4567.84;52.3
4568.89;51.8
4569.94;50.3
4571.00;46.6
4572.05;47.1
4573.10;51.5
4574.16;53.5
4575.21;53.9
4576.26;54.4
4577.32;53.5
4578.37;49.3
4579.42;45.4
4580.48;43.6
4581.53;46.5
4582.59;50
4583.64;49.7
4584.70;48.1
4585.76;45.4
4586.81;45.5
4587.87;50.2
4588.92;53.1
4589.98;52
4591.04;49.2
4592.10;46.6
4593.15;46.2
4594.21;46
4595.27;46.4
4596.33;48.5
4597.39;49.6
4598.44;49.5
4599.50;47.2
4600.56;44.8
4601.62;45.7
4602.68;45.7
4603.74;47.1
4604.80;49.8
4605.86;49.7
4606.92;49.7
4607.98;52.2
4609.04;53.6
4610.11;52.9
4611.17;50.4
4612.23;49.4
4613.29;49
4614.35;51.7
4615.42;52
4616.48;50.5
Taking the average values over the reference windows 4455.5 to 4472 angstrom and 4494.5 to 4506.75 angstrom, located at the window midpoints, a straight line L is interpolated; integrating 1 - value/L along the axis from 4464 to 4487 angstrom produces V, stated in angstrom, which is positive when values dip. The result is -1.9 angstrom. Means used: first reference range 38.4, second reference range 47.6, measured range 44.8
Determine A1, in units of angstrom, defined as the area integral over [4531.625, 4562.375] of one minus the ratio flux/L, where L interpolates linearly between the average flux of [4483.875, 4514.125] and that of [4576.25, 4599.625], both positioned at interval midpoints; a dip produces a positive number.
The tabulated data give 1.3 angstrom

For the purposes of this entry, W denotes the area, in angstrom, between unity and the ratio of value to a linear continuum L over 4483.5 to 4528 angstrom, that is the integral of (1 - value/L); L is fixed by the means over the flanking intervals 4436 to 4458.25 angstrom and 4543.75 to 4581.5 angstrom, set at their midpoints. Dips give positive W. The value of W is -3.4 angstrom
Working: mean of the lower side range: 39.9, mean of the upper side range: 48.2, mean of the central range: 47.5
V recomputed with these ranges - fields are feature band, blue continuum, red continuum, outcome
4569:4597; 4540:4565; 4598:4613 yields -0.4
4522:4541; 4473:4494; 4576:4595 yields 1.8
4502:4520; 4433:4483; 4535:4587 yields -2.1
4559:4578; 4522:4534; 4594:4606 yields -2.2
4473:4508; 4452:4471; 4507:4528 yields -3.2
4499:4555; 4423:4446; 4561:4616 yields -1.8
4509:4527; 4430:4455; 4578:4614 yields -1.6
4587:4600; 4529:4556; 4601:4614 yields 0.0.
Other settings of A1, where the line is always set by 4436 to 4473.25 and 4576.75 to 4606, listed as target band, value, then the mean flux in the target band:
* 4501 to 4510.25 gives -1.48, 49.9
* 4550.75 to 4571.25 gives -0.98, 48.4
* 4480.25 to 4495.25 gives -1.22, 45.4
